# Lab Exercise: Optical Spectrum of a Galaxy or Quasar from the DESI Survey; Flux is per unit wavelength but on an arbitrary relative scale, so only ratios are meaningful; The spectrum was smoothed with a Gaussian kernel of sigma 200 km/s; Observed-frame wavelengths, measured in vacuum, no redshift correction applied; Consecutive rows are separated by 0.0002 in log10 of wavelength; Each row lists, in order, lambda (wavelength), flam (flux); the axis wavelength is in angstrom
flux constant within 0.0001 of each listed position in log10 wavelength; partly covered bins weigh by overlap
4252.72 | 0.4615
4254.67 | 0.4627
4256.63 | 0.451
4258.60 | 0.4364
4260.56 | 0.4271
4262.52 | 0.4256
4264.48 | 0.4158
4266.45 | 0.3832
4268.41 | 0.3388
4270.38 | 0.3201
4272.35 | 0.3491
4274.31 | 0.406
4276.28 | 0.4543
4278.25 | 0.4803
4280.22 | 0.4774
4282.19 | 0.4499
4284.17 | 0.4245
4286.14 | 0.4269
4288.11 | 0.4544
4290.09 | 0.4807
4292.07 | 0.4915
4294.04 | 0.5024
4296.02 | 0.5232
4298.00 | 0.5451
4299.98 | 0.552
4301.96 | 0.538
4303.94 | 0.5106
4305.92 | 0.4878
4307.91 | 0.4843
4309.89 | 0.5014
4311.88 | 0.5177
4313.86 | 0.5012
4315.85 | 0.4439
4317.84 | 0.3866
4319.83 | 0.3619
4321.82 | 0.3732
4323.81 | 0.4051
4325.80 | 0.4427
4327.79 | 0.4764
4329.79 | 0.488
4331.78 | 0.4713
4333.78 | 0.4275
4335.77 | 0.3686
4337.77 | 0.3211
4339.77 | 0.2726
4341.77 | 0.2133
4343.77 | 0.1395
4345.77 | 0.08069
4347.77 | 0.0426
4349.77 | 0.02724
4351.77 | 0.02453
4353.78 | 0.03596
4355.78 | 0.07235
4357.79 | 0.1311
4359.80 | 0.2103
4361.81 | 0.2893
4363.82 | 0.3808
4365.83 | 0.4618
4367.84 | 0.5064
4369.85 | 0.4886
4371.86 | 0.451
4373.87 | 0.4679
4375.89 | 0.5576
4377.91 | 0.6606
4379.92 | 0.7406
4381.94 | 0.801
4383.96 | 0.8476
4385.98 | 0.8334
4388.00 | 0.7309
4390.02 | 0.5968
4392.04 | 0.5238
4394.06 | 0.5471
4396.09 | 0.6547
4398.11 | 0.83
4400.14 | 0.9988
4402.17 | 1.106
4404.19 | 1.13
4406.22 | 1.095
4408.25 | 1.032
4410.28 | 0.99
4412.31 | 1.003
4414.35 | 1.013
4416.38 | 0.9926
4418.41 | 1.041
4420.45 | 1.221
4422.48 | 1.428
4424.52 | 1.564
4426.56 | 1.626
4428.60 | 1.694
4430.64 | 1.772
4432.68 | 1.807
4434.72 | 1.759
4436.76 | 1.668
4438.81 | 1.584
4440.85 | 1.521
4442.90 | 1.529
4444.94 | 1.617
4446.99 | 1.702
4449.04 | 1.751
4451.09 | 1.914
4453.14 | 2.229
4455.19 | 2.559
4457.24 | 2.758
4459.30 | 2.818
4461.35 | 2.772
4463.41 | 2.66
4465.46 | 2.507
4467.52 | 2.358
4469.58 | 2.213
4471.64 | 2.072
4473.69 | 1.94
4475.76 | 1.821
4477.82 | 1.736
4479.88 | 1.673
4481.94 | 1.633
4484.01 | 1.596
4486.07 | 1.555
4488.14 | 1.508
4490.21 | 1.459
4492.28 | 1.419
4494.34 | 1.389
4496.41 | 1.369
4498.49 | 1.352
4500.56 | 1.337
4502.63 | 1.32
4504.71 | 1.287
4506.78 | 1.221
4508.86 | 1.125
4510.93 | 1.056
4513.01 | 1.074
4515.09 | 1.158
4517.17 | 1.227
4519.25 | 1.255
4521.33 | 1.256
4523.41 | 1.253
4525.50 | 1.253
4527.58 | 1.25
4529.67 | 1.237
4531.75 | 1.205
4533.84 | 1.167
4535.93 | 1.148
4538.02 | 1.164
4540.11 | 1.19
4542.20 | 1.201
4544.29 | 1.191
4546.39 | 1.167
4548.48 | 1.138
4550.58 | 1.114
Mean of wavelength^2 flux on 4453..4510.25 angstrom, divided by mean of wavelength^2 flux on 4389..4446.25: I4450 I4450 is 1.53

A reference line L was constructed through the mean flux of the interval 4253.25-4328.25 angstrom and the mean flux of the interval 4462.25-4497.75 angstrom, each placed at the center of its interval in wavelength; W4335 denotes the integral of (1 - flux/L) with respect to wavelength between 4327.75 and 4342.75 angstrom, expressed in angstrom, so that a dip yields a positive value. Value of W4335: 7.64 angstrom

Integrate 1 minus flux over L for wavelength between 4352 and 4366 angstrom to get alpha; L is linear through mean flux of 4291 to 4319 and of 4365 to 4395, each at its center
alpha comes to 9.2 angstrom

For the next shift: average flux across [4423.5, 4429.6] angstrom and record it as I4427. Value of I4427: 1.63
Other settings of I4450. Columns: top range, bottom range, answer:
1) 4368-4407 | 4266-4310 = 1.67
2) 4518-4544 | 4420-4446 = 0.79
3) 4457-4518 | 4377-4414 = 2.09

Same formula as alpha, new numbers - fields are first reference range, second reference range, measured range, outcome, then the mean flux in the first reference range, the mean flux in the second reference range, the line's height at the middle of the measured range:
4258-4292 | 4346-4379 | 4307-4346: -4.19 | 0.422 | 0.297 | 0.349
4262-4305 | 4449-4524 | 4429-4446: -2.97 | 0.453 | 1.72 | 1.41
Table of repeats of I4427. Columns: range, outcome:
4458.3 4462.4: 2.79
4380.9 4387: 0.826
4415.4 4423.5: 1.17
